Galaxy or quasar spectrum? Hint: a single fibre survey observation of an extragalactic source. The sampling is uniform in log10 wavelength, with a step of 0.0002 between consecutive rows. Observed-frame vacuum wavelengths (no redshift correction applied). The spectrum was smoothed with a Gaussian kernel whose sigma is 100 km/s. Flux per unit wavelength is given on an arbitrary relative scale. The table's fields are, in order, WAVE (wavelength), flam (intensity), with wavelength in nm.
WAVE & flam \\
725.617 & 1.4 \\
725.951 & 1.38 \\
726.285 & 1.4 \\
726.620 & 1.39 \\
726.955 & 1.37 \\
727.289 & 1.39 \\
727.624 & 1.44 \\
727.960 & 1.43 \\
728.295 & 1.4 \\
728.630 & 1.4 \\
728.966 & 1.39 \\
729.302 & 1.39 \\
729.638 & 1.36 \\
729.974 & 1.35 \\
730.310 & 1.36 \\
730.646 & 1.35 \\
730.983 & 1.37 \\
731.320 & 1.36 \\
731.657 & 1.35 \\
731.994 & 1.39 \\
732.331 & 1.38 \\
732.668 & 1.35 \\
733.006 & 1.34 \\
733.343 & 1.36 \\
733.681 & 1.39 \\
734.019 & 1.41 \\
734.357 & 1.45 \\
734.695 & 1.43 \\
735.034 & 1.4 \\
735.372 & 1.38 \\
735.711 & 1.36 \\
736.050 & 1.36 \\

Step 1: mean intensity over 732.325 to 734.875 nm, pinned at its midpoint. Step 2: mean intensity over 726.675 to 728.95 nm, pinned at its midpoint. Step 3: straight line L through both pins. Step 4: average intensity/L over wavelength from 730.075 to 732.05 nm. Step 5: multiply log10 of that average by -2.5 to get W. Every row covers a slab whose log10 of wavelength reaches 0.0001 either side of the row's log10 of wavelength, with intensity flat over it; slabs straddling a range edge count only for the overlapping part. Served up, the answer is 0.03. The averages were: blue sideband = 1.4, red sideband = 1.39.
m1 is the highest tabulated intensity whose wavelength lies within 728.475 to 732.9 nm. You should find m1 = 1.4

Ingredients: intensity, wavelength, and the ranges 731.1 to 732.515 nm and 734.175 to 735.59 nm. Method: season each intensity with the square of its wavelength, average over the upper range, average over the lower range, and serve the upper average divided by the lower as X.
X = 1.04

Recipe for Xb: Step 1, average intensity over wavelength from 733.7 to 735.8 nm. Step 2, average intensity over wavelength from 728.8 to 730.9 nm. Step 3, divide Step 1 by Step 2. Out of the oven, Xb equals 1.0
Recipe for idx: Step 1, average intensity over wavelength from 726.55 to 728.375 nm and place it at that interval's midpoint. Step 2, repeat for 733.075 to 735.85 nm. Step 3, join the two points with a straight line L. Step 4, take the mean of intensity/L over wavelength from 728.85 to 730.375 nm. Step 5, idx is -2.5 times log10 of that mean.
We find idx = 0.02 mag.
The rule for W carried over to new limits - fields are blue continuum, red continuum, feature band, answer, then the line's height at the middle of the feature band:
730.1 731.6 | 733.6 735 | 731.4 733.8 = 0.02 mag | 1.39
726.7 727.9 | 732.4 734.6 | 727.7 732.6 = 0.01 mag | 1.39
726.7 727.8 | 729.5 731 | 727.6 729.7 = -0.02 mag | 1.38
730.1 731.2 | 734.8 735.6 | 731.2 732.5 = 0.00 mag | 1.37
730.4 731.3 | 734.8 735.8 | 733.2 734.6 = -0.02 mag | 1.38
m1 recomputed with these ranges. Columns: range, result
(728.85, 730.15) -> 1.39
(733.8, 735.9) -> 1.45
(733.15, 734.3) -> 1.41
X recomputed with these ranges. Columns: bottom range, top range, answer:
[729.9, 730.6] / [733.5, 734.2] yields 1.04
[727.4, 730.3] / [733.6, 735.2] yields 1.03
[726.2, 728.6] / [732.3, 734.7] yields 1.01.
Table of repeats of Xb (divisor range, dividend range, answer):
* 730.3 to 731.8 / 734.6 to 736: 1.02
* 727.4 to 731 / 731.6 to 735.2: 1.00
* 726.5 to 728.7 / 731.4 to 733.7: 0.97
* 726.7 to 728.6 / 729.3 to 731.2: 0.97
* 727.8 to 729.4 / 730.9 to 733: 0.97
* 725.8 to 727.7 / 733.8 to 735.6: 1.01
